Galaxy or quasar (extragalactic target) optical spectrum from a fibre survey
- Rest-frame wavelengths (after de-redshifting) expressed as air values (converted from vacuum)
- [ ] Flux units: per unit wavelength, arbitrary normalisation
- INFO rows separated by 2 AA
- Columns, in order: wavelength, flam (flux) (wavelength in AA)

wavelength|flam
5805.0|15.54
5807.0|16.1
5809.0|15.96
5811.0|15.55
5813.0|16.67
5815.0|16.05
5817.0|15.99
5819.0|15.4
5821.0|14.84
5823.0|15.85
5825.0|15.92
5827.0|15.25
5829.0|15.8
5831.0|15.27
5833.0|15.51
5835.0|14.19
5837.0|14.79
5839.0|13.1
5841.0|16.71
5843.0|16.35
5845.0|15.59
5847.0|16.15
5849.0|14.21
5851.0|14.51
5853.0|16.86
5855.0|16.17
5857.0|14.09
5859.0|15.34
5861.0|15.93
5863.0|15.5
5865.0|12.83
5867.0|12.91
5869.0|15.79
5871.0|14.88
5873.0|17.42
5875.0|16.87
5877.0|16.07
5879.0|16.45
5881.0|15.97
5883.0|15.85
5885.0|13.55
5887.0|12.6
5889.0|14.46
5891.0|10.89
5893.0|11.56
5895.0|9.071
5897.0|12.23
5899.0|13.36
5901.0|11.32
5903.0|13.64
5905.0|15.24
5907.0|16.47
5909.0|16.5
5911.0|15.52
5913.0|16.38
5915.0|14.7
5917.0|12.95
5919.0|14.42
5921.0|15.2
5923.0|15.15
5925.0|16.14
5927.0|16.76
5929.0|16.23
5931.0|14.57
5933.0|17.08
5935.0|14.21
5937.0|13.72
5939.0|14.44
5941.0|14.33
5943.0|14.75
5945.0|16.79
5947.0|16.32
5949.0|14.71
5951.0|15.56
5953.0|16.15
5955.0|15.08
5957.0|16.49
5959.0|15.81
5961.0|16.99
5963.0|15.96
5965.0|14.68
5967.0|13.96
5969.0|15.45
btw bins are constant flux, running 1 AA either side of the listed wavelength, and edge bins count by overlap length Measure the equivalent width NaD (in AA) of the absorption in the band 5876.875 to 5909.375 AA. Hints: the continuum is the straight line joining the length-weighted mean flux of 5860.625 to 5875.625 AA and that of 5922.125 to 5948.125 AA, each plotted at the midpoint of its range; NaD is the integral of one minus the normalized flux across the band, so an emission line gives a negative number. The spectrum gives 3.3 AA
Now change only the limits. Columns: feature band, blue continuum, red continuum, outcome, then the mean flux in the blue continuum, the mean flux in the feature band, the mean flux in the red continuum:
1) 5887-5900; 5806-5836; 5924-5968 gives 3.0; 15.6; 12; 15.5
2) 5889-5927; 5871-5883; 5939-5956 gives 4.5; 16.4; 14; 15.4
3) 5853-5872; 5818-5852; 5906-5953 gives 0.4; 15.3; 14.9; 15.4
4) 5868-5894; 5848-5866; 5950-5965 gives 0.8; 15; 14.8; 15.9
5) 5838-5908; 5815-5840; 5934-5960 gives 3.0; 15.2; 14.6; 15.3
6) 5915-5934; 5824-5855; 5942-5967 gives 0.3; 15.4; 15.4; 15.7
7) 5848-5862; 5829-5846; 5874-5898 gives -0.6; 15.2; 15.3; 13.8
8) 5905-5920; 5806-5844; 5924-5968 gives 0.2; 15.5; 15.3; 15.5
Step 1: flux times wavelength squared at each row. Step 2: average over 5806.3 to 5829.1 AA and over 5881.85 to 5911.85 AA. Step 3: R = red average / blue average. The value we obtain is 0.9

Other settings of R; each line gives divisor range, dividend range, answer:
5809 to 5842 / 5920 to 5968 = 1.04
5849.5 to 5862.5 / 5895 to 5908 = 0.88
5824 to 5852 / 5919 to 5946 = 1.04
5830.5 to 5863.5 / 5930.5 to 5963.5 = 1.05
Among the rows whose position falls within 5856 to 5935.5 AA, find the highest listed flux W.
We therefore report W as 17.42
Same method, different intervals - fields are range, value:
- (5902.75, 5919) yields 16.5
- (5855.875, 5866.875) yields 15.93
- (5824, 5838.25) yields 15.92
